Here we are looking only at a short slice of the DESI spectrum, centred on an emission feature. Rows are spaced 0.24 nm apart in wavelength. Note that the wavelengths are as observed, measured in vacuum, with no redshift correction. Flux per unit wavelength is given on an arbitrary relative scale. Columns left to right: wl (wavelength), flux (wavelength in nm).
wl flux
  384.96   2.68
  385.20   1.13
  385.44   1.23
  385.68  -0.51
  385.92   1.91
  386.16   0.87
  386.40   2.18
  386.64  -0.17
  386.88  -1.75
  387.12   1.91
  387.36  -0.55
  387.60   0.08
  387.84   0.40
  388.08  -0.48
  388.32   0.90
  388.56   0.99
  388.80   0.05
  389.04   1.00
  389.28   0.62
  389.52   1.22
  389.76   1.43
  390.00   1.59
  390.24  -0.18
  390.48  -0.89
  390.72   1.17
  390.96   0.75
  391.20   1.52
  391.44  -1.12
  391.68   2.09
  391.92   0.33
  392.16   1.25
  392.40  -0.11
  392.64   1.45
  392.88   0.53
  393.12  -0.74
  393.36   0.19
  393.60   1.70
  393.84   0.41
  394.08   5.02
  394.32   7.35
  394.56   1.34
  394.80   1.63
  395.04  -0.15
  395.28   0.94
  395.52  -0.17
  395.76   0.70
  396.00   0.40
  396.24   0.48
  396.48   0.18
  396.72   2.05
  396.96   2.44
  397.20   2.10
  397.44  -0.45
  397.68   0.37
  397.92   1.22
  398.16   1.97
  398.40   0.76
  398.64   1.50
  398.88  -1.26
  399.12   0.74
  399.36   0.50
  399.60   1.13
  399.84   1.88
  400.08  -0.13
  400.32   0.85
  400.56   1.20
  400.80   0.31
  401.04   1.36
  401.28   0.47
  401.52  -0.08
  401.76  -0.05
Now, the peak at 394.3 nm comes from [O II]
